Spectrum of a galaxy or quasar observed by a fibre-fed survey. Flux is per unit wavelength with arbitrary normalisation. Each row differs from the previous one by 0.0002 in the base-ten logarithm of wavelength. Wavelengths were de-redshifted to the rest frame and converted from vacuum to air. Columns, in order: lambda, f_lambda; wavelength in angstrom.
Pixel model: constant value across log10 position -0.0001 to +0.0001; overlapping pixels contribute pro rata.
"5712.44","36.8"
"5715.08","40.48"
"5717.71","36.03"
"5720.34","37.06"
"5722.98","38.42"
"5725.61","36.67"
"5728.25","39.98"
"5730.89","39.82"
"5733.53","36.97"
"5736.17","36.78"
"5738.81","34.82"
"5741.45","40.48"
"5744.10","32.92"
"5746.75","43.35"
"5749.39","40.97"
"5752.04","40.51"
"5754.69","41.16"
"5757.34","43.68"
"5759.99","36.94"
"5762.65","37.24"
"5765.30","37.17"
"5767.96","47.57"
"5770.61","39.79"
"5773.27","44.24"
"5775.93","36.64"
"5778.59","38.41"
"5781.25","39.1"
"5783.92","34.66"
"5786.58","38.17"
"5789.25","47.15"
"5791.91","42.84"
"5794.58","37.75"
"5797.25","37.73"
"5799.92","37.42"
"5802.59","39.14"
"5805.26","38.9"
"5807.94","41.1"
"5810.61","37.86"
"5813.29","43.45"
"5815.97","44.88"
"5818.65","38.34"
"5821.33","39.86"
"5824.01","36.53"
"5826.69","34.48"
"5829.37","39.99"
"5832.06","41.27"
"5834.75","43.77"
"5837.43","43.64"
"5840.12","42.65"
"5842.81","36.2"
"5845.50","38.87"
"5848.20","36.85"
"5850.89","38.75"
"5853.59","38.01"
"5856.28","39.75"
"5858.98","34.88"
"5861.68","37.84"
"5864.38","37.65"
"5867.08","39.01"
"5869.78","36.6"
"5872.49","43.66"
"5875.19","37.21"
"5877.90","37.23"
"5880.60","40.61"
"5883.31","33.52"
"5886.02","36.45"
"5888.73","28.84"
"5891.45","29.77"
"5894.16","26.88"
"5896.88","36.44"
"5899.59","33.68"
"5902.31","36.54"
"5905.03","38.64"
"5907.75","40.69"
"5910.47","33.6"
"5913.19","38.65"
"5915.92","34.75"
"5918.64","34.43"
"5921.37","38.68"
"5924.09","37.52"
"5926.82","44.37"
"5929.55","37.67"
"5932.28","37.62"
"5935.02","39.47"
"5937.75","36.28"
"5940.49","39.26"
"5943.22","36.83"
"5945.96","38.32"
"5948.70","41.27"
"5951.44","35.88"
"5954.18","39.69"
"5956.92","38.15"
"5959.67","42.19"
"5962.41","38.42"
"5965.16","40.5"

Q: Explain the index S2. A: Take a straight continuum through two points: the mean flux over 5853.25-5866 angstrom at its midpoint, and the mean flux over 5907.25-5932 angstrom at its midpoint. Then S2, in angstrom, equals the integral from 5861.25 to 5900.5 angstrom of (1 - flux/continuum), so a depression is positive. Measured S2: 2.1 angstrom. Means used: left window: 37.6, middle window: 35.7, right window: 37.7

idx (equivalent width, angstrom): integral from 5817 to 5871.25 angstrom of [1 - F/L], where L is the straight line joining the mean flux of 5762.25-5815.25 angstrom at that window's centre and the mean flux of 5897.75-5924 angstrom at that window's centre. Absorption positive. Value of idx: -0.47 angstrom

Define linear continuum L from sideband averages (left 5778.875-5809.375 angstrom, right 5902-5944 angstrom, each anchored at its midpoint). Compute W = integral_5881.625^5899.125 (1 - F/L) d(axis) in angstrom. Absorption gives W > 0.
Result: 2.8 angstrom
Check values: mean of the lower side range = 39.4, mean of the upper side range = 37.9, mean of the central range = 32.2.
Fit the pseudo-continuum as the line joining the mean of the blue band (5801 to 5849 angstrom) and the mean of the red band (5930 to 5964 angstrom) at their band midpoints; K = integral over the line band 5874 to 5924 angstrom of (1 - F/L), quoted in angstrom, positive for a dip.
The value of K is 4.7 angstrom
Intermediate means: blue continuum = 39.9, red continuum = 38.6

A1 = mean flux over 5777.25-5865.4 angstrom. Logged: 39.3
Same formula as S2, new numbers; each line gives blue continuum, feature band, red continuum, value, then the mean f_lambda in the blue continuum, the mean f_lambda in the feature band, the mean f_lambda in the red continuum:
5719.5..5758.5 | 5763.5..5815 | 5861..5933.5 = -2.41 angstrom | 38.9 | 40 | 36.6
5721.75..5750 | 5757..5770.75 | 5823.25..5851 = -0.59 angstrom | 38.2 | 40.2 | 39.5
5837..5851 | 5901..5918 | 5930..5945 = 0.56 angstrom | 39.3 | 37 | 37.9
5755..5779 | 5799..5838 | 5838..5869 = -0.88 angstrom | 40.3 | 40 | 38.3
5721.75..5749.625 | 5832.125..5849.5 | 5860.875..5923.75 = -1.69 angstrom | 38.2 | 40.4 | 36.2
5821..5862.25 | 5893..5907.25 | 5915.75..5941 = 1.29 angstrom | 39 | 34.9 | 38.1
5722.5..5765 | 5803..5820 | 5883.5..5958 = -1.22 angstrom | 38.8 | 40.7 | 36.6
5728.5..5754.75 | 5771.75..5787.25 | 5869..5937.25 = -0.15 angstrom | 38.7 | 38.6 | 36.5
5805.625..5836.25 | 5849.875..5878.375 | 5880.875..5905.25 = -1.69 angstrom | 40.1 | 38.3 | 33.5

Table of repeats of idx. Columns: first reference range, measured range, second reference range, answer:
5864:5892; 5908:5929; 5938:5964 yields 0.1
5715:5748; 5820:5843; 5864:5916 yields -2.1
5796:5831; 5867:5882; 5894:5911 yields -0.9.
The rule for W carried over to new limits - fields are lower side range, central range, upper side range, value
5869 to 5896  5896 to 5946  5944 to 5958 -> -0.7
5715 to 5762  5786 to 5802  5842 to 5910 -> -1.0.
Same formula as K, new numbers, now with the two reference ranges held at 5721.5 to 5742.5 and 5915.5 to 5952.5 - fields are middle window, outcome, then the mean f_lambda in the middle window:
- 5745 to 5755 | -0.84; 41.2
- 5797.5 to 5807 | -0.12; 38.5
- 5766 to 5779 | -1.14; 41.3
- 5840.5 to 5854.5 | 0.00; 38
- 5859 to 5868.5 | 0.09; 37.7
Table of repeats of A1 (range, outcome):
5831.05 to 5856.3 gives 40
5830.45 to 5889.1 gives 38.5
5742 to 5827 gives 39.8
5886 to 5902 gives 31.9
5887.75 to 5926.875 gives 35.3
